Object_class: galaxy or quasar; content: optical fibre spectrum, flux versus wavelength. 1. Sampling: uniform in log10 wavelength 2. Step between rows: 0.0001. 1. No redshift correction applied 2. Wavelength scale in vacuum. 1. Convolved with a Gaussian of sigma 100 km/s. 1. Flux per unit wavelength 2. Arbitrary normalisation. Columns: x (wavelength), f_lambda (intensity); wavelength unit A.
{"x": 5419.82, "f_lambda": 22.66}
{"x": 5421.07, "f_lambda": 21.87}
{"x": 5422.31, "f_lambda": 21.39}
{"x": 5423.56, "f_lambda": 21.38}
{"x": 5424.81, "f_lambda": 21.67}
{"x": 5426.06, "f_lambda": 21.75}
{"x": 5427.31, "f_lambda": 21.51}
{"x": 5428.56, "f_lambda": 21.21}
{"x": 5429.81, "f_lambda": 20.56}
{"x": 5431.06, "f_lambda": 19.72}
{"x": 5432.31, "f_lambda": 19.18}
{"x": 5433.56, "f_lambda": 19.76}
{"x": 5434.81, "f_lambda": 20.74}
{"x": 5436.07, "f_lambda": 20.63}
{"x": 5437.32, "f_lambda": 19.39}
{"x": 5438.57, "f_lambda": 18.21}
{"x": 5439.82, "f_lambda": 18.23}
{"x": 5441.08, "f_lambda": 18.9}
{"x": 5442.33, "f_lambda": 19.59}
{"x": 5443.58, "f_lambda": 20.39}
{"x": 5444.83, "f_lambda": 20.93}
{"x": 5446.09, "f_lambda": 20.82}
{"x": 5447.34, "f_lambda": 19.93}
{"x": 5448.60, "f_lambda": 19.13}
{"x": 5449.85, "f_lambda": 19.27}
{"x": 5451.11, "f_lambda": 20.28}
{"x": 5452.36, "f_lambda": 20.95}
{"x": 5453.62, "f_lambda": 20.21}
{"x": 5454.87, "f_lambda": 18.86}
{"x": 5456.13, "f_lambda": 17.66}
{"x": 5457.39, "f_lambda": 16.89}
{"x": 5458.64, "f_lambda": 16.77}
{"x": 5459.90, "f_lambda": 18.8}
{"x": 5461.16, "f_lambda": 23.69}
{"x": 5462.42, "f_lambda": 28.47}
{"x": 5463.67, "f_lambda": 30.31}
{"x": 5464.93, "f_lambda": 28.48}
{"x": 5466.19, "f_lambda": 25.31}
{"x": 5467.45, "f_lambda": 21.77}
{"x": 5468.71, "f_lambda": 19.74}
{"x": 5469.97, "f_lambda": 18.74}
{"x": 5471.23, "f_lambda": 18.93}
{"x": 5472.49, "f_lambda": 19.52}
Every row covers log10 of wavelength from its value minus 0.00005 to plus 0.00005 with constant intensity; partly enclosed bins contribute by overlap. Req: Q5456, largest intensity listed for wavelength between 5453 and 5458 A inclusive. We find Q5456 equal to 20.21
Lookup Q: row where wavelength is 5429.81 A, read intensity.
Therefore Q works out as 20.56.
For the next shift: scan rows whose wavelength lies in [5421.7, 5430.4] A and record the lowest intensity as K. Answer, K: 20.56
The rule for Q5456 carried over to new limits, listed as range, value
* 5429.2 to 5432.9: 20.56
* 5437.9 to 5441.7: 18.9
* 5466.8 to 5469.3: 21.77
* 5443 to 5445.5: 20.93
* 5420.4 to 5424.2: 21.87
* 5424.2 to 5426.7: 21.75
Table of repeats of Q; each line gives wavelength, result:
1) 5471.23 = 18.93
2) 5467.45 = 21.77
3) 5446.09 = 20.82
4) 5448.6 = 19.13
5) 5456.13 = 17.66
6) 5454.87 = 18.86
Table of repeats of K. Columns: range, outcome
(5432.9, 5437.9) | 19.39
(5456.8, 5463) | 16.77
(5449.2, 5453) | 19.27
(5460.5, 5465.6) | 23.69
